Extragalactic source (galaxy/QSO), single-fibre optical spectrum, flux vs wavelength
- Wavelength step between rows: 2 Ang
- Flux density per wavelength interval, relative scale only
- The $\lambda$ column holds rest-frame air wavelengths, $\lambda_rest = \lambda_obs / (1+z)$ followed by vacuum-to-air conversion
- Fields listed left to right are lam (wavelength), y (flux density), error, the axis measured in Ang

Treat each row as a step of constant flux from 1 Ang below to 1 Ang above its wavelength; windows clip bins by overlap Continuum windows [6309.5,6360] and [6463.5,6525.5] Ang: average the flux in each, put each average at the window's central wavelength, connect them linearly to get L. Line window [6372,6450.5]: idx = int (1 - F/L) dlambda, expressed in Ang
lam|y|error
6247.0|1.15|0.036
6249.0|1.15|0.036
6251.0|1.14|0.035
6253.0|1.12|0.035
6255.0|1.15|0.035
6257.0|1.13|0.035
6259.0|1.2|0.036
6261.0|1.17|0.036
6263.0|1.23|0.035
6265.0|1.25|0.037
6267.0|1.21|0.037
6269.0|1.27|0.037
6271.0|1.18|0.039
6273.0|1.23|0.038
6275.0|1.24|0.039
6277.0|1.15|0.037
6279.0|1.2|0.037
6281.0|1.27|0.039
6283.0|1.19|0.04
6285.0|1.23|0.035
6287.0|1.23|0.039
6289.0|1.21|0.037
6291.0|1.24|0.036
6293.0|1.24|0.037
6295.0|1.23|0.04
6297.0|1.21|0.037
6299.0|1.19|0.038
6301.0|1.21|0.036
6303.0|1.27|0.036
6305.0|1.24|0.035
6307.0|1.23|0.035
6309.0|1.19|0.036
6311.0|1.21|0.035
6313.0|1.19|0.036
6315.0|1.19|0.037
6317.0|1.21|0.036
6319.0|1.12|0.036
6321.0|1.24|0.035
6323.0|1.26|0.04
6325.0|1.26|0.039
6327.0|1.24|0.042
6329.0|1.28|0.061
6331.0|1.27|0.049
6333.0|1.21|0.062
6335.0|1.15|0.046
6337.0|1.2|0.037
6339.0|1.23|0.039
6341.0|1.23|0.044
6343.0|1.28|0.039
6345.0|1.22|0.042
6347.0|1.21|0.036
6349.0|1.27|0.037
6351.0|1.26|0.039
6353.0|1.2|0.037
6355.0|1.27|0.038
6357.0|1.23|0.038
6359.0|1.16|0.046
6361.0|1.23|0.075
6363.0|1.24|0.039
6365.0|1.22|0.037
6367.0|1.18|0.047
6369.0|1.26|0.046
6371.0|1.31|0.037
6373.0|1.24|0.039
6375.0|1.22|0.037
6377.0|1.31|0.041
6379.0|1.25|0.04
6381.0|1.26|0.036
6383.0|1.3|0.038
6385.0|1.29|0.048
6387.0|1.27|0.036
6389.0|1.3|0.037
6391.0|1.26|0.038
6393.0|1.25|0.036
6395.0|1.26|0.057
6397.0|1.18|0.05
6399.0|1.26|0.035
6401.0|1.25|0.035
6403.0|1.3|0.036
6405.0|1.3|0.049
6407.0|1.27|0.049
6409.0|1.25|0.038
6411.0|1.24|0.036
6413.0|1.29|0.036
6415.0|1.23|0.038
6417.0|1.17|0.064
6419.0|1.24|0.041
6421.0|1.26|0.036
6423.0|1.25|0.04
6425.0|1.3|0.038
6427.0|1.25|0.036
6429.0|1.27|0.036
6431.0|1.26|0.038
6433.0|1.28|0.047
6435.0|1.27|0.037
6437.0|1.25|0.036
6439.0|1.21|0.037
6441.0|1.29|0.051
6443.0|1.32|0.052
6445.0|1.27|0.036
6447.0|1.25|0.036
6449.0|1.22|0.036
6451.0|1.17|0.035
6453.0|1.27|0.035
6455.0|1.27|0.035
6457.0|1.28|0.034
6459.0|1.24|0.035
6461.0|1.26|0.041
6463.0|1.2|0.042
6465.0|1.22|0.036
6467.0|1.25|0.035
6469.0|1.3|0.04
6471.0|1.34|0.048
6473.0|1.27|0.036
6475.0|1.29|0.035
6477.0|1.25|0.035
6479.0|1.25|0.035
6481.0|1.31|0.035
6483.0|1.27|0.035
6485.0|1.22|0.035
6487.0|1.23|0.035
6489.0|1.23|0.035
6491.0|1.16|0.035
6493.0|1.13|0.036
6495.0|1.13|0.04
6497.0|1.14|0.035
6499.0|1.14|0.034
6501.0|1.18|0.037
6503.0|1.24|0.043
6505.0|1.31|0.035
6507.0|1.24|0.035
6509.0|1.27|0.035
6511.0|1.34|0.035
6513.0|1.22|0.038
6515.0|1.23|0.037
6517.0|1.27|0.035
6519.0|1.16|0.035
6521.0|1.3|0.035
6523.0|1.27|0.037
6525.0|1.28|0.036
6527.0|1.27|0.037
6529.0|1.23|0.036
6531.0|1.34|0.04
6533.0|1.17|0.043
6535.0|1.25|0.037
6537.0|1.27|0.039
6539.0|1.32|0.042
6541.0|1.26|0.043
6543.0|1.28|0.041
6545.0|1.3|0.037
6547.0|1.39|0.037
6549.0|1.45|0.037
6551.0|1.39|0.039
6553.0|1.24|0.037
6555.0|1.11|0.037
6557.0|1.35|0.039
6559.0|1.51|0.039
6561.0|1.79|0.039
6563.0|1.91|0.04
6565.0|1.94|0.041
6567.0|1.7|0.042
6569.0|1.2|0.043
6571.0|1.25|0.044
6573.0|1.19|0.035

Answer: -1.8 Ang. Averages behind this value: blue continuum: 1.22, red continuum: 1.24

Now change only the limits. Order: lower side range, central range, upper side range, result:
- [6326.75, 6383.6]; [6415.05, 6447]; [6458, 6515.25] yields -0.5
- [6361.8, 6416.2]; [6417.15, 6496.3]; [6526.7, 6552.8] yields 1.8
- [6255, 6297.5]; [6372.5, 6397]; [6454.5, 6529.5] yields -0.7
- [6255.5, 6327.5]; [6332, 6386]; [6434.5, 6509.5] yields -0.6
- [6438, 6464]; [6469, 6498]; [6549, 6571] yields 2.0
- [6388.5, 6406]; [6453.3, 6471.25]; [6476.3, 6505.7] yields -0.5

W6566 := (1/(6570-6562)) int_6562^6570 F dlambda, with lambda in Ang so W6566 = 1.69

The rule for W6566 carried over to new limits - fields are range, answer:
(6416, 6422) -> 1.22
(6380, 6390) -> 1.28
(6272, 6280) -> 1.2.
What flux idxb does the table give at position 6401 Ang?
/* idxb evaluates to 1.25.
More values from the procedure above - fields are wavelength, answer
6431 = 1.26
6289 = 1.21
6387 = 1.27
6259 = 1.2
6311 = 1.21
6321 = 1.24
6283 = 1.19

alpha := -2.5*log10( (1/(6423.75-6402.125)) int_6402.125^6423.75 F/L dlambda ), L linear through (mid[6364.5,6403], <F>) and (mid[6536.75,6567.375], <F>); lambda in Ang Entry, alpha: 0.03 mag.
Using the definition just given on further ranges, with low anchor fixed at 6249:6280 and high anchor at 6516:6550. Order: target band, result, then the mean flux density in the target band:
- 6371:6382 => -0.03 mag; 1.26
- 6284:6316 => -0.02 mag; 1.22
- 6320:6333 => -0.04 mag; 1.25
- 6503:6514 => 0.00 mag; 1.27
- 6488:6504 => 0.09 mag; 1.17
